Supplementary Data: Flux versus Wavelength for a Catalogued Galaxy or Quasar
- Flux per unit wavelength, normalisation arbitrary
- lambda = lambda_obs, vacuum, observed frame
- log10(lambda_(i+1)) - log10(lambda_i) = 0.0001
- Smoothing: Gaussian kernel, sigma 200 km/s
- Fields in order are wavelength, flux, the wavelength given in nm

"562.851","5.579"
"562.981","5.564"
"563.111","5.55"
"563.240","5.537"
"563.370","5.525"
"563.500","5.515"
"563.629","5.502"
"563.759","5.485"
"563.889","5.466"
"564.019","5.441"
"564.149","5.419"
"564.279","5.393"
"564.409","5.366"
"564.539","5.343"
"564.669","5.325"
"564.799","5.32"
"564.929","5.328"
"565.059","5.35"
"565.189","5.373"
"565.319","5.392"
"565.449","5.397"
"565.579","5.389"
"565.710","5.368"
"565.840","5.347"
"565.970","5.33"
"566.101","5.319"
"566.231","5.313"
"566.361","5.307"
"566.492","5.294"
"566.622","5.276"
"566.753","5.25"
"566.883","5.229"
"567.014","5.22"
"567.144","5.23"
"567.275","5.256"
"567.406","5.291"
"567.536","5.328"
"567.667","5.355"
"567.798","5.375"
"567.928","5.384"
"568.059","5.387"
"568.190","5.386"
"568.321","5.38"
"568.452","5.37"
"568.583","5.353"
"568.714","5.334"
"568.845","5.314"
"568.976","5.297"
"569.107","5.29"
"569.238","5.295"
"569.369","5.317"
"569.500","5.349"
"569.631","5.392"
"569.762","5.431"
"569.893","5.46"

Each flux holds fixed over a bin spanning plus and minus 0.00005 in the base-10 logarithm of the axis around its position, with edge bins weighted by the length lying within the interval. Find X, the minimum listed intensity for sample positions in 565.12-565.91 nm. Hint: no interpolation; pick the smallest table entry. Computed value 5.347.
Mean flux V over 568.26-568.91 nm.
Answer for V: 5.35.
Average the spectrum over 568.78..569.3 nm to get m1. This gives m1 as 5.3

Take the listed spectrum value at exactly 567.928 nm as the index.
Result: 5.384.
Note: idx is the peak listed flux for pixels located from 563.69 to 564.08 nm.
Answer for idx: 5.485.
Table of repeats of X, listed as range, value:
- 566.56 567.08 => 5.22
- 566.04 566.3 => 5.313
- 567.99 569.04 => 5.297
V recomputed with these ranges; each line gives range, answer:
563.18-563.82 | 5.51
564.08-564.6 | 5.38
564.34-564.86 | 5.34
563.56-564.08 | 5.48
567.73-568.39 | 5.38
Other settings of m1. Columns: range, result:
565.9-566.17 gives 5.32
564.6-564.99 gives 5.33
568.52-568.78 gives 5.34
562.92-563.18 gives 5.56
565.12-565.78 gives 5.38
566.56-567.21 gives 5.24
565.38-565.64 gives 5.4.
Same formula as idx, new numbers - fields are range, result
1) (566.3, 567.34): 5.307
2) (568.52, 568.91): 5.353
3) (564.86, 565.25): 5.373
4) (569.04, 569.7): 5.392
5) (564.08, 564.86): 5.419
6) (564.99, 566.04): 5.397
